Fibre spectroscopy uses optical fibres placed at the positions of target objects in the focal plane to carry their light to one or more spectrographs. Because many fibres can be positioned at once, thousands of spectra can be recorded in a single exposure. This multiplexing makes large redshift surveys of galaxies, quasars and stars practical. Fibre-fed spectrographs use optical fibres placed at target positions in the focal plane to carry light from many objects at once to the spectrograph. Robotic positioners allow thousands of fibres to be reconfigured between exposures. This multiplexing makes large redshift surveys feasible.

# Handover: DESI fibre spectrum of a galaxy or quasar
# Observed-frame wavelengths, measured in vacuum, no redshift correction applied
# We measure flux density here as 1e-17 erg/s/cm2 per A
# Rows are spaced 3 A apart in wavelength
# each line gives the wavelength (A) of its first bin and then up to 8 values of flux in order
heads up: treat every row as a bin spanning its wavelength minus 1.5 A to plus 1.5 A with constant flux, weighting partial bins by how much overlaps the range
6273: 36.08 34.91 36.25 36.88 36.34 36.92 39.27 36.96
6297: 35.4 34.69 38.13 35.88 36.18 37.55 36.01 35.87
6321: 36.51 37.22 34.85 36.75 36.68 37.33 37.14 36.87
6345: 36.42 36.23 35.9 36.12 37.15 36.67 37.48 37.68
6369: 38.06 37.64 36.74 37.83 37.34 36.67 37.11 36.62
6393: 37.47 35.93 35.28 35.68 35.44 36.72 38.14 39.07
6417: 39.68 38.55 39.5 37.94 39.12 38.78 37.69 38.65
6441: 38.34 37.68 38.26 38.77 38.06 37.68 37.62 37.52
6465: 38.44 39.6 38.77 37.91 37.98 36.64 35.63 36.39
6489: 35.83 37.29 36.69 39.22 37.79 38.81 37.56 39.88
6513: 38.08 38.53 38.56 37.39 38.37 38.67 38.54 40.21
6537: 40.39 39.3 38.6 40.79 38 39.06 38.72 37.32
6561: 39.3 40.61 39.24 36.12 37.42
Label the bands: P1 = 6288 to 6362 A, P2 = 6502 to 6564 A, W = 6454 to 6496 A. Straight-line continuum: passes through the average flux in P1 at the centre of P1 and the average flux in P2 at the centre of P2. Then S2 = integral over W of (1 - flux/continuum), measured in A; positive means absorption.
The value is 0.8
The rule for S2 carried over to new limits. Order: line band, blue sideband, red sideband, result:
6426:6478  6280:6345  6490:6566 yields -0.4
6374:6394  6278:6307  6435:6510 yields 0.1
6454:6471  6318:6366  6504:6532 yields -0.2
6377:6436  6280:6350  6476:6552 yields -0.3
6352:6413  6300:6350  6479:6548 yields 0.3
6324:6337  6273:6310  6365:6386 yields 0.2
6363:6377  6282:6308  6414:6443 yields 0.1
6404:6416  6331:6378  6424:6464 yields 0.1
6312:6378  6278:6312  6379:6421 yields 0.2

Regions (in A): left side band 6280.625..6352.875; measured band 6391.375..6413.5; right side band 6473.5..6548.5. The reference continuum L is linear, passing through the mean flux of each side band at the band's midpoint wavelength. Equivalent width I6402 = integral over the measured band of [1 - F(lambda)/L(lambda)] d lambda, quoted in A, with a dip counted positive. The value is 0.47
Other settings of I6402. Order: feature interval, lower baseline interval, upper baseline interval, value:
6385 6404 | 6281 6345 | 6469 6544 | 0.47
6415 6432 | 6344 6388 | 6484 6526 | -0.72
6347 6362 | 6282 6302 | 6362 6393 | 0.28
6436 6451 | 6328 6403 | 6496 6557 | -0.21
